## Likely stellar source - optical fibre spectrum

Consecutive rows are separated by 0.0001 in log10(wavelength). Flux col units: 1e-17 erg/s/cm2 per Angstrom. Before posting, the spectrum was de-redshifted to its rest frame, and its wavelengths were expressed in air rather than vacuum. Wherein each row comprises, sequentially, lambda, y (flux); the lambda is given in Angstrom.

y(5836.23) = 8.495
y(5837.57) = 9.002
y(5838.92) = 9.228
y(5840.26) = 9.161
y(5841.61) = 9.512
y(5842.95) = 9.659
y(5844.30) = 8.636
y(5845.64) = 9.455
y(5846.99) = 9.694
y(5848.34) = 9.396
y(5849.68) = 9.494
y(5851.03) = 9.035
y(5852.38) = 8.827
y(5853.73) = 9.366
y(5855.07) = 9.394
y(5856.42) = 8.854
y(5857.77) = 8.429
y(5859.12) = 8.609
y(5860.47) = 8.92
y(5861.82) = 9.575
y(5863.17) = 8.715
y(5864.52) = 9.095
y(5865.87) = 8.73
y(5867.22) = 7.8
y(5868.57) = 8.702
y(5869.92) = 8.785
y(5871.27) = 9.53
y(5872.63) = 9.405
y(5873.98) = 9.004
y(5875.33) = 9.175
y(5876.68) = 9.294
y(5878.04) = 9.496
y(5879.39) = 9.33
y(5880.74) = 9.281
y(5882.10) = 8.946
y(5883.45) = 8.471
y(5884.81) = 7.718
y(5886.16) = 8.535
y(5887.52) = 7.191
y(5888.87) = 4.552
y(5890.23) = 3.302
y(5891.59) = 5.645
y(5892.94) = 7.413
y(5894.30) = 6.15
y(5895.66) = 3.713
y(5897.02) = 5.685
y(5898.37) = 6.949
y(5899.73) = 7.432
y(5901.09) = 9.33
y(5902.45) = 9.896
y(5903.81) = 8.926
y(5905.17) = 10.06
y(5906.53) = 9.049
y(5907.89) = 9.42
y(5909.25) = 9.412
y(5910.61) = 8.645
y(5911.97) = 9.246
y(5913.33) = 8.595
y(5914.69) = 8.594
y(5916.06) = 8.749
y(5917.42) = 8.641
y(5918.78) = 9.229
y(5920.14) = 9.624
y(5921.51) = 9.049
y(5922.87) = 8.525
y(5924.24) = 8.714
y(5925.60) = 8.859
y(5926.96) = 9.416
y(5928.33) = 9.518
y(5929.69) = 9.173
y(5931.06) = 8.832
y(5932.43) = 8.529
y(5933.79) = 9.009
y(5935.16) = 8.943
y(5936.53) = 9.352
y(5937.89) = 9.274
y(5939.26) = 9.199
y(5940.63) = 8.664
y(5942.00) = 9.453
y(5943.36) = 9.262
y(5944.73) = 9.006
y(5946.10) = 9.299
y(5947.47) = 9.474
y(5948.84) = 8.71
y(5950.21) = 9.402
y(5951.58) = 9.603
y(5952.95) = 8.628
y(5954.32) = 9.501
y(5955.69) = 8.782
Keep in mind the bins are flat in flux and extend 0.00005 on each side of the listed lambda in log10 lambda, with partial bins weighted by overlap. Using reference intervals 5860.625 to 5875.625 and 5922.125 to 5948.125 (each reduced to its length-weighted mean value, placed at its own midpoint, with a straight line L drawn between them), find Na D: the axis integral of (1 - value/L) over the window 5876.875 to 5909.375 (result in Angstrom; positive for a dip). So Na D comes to 4.5 Angstrom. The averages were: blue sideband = 8.95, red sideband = 9.08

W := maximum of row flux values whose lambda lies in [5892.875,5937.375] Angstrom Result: 10.06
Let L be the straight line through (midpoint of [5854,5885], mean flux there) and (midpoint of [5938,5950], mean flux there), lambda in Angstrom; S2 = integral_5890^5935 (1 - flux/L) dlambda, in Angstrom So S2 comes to 3.6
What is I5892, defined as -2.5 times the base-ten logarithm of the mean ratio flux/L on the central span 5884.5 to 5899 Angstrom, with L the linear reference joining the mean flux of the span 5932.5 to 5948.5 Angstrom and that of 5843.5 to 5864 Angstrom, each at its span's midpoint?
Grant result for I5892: 0.45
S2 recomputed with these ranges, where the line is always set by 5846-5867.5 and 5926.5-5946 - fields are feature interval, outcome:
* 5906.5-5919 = 0.20 Angstrom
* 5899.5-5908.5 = -0.16 Angstrom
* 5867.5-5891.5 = 2.24 Angstrom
